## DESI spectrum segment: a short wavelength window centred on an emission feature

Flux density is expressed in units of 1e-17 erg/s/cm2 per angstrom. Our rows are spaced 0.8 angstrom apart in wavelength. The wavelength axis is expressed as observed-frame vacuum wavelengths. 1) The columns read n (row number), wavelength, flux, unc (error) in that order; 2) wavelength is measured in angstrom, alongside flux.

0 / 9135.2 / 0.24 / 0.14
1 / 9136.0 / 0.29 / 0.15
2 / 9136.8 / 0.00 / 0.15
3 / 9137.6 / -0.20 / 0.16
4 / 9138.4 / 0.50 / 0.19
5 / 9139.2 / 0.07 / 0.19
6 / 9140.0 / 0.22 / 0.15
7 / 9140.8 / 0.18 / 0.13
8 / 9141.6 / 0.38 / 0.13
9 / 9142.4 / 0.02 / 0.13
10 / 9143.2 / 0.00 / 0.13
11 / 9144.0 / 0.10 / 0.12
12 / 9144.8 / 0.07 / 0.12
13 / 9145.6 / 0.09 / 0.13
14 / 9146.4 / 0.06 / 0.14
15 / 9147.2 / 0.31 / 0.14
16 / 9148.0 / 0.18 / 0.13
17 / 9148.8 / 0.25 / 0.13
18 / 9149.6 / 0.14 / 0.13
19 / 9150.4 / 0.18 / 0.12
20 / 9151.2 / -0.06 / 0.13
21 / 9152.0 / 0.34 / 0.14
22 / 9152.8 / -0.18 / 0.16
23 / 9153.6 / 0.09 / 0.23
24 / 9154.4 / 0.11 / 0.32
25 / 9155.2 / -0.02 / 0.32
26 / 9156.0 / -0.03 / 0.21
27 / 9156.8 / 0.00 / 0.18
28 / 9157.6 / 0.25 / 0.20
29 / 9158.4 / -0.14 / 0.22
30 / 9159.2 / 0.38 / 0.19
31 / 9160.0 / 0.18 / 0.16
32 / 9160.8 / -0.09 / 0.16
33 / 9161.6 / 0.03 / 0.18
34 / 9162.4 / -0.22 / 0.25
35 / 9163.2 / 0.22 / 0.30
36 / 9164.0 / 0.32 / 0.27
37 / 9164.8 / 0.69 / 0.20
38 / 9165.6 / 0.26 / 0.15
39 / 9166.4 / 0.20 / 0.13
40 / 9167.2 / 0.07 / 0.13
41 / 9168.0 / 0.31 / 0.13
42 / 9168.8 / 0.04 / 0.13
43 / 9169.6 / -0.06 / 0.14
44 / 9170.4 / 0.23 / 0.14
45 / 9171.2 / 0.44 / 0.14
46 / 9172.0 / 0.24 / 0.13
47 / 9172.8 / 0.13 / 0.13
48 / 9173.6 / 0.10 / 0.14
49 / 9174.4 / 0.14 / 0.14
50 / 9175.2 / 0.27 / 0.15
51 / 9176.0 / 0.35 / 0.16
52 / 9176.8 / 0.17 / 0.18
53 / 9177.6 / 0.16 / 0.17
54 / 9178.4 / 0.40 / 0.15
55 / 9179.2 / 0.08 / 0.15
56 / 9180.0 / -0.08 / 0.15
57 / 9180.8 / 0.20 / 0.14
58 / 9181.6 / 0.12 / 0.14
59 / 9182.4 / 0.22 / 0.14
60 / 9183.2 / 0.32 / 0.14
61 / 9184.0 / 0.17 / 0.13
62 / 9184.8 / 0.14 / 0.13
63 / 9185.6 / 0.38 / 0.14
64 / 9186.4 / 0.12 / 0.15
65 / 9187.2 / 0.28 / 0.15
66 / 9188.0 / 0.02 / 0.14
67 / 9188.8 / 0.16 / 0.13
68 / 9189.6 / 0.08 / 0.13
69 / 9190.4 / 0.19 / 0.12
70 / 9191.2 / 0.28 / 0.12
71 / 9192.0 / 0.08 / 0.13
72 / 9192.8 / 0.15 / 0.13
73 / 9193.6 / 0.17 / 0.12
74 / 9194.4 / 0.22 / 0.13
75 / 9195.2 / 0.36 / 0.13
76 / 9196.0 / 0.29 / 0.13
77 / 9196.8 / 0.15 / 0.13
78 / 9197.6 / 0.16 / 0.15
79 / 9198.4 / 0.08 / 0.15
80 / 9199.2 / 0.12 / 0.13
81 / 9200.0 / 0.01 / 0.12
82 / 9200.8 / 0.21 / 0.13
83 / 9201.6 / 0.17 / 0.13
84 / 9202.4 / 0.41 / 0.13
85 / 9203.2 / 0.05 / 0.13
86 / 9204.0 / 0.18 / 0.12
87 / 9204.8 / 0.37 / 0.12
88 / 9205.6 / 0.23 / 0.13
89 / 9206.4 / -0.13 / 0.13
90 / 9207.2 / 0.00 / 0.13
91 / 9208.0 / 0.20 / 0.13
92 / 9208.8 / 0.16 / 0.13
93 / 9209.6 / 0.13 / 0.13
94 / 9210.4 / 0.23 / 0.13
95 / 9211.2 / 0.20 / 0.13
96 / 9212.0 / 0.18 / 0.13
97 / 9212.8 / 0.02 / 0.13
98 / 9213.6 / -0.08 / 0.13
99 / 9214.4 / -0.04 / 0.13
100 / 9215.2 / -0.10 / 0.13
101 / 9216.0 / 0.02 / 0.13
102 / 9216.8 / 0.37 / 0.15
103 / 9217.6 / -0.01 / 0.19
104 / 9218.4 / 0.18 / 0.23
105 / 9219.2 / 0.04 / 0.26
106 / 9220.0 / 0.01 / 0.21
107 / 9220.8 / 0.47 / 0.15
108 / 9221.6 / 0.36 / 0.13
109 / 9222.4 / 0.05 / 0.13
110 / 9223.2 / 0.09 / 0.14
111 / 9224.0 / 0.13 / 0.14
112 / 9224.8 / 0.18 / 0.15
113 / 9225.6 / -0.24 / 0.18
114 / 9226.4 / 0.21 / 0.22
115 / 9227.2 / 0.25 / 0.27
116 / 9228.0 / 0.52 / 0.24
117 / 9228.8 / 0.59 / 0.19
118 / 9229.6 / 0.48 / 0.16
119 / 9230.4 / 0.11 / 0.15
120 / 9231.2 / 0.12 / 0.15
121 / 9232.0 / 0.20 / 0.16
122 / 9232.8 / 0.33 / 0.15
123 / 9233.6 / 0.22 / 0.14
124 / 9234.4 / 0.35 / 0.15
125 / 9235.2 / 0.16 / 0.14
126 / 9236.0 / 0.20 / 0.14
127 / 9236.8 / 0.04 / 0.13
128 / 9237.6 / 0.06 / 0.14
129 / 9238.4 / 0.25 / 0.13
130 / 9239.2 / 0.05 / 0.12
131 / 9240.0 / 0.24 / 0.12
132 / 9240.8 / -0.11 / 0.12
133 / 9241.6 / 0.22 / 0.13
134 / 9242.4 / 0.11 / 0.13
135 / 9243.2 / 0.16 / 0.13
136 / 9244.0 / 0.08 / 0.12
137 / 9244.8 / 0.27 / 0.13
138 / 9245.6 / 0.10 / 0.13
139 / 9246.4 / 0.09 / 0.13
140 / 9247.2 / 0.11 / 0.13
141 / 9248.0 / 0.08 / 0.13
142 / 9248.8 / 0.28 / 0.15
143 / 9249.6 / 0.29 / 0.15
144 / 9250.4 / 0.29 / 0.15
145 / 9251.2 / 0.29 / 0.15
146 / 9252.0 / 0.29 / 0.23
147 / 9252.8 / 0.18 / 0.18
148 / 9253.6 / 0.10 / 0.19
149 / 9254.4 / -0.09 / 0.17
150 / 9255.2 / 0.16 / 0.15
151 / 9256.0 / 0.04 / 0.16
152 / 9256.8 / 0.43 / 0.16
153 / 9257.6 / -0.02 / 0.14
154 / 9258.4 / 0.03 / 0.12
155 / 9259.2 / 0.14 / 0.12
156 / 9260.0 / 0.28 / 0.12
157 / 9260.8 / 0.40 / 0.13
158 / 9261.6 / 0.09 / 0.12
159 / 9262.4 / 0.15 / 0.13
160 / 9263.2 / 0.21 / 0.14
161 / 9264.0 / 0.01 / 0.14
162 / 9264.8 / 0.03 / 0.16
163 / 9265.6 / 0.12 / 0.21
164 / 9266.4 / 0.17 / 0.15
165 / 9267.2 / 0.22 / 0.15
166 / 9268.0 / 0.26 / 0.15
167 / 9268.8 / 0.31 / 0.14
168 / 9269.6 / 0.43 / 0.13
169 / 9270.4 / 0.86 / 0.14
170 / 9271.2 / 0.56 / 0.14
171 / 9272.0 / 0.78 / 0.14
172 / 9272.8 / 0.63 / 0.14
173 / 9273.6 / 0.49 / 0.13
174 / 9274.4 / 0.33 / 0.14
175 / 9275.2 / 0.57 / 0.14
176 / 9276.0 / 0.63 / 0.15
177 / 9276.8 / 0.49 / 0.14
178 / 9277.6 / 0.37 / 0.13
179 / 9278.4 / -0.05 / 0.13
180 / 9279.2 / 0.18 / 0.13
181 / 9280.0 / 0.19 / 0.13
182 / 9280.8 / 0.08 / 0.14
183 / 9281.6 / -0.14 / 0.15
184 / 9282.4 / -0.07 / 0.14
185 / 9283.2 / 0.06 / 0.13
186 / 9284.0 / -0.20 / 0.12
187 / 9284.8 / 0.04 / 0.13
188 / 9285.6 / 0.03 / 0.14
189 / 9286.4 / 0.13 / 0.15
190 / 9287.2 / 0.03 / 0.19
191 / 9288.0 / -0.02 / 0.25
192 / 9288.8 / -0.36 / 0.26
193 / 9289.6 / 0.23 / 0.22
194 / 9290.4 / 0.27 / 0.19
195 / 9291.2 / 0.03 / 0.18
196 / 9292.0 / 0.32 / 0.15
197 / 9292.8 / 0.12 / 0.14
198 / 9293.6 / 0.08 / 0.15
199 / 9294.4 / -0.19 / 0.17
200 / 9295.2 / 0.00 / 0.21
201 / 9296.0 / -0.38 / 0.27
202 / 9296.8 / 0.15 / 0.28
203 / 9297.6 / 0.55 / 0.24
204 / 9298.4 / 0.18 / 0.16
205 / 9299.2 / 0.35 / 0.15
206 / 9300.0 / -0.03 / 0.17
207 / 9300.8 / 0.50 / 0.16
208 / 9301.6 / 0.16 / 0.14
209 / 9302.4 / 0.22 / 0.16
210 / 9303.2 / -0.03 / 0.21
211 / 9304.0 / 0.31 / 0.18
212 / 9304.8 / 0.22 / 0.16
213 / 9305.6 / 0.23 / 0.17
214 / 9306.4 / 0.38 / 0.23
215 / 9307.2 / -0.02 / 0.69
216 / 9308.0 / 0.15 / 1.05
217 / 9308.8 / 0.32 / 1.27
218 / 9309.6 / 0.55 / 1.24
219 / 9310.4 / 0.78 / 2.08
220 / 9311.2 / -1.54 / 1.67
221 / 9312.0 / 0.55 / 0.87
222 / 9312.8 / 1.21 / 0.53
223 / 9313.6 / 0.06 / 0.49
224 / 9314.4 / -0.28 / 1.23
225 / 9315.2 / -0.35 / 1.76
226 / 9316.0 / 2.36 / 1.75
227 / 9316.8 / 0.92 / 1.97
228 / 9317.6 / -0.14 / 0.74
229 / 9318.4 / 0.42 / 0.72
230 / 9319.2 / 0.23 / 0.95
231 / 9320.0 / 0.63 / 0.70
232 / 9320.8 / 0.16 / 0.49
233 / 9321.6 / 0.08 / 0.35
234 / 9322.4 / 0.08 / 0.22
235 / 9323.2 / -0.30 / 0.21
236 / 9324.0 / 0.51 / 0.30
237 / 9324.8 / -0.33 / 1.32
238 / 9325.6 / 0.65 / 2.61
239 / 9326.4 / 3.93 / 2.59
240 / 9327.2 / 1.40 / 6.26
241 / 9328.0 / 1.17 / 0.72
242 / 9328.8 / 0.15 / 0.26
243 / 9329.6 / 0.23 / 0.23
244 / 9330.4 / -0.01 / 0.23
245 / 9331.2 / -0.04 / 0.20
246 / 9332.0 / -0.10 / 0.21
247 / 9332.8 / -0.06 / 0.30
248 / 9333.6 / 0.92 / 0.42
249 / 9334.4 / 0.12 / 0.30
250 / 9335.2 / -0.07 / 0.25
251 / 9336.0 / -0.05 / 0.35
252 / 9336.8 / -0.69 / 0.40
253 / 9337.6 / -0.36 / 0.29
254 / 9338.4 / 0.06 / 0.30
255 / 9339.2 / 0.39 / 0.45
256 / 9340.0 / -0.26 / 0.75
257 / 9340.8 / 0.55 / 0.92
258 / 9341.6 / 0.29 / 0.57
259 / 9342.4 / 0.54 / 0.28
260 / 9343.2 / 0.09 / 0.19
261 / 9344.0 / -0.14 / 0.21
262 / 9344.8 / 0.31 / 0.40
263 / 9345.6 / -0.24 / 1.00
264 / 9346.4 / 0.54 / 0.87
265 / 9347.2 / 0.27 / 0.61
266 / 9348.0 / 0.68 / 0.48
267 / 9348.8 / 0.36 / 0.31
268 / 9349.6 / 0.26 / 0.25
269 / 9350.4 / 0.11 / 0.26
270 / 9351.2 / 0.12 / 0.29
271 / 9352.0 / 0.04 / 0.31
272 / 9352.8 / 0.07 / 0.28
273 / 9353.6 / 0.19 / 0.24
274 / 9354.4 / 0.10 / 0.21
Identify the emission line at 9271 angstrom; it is H-beta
